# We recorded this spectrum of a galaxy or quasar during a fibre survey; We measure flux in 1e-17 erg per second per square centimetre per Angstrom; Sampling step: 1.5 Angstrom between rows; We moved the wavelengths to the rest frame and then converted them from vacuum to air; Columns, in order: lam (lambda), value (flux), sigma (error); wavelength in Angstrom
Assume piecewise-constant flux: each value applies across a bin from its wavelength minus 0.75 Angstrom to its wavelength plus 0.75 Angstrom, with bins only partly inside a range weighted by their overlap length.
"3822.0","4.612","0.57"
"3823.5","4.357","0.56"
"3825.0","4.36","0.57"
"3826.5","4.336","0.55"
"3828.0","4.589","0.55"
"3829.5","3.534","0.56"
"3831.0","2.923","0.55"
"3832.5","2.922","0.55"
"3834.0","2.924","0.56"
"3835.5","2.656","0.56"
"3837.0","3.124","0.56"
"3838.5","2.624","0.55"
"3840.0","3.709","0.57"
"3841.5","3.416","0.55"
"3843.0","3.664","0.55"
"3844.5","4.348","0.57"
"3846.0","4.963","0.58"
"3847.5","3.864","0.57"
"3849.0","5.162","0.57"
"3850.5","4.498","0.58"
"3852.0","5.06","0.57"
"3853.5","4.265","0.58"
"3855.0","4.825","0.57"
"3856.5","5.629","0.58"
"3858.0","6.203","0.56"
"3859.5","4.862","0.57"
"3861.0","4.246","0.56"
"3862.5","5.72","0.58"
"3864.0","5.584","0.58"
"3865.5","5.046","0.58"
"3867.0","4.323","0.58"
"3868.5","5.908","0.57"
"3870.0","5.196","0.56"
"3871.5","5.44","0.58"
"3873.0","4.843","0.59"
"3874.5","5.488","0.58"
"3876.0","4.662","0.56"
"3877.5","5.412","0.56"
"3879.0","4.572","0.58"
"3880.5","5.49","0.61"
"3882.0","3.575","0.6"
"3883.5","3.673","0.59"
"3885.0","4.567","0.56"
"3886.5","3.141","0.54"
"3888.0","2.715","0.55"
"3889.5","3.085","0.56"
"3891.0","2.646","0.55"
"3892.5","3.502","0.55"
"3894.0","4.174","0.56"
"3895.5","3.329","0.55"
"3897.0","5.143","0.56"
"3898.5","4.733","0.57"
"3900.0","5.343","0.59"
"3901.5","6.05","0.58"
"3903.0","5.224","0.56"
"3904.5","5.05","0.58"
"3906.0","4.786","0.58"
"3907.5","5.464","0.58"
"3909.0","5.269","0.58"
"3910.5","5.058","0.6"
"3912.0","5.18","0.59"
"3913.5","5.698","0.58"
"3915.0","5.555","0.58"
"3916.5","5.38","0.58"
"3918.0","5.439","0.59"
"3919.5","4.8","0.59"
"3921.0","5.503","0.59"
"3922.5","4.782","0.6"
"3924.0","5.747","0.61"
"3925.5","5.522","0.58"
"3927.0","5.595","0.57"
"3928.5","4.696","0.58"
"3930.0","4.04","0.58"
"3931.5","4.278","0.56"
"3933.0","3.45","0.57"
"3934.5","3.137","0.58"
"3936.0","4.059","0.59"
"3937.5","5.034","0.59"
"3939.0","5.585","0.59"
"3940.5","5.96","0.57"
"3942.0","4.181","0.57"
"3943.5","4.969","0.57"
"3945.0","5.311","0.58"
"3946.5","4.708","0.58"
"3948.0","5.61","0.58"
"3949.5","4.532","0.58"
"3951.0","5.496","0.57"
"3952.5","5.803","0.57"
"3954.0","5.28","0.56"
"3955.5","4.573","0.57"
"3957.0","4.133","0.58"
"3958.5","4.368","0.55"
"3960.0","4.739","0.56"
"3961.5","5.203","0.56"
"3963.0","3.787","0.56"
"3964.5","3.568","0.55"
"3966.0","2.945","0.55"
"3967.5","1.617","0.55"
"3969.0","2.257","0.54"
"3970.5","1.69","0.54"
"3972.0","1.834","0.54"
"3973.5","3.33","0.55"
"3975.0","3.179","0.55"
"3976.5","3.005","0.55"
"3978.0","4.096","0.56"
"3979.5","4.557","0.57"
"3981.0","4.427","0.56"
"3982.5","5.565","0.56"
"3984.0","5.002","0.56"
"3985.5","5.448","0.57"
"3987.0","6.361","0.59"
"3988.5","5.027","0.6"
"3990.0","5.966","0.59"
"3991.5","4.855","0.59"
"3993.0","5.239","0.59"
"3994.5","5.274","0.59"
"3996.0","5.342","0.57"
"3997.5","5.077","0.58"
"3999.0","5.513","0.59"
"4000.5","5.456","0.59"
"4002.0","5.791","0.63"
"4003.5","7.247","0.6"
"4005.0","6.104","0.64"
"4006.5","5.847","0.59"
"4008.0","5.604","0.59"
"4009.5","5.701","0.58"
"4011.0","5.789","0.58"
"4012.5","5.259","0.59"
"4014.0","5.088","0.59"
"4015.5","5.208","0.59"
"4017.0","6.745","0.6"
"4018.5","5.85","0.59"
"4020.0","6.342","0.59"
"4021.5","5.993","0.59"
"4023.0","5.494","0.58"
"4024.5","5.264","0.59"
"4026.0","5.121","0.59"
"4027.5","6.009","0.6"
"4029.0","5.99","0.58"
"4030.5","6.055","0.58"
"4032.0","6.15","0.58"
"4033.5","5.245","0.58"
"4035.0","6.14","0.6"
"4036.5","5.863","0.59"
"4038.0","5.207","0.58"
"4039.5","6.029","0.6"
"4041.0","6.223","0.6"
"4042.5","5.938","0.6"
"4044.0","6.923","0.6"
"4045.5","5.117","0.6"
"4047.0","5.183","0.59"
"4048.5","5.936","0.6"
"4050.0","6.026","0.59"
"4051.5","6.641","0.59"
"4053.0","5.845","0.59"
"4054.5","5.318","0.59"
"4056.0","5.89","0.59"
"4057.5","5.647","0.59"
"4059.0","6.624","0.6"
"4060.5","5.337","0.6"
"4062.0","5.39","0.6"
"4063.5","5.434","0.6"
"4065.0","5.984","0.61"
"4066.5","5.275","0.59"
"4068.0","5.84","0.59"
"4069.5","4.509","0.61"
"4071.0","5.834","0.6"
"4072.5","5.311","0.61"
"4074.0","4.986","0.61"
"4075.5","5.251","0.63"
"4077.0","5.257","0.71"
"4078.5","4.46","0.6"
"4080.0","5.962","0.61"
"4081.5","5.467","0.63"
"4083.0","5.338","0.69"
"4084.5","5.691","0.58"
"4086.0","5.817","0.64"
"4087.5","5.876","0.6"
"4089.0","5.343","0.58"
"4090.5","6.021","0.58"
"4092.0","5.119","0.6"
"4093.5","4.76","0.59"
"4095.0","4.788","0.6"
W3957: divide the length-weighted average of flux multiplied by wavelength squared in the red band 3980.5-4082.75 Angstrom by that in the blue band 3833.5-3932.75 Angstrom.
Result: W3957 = 1.31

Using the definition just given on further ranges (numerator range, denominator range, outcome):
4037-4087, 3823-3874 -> 1.43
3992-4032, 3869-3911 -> 1.33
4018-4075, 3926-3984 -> 1.42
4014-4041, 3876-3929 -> 1.30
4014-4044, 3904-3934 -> 1.22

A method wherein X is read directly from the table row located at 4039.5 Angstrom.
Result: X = 6.029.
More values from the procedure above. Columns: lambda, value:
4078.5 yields 4.46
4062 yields 5.39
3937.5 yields 5.034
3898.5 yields 4.733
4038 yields 5.207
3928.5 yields 4.696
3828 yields 4.589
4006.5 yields 5.847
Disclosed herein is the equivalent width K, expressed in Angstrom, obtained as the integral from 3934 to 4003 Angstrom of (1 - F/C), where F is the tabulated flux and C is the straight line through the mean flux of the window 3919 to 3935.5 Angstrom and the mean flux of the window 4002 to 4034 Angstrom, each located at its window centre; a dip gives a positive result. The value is 8.4 Angstrom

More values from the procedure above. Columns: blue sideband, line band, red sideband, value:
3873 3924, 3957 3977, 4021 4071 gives 7.5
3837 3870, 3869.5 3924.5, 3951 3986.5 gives -4.5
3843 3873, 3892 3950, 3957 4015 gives -1.3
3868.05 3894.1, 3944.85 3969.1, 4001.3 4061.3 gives 3.3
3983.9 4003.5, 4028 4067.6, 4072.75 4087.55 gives -2.9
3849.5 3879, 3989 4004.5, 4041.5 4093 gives -0.4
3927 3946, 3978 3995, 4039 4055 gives 0.0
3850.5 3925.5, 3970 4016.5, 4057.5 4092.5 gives 2.0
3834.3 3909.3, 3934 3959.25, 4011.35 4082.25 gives 0.6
